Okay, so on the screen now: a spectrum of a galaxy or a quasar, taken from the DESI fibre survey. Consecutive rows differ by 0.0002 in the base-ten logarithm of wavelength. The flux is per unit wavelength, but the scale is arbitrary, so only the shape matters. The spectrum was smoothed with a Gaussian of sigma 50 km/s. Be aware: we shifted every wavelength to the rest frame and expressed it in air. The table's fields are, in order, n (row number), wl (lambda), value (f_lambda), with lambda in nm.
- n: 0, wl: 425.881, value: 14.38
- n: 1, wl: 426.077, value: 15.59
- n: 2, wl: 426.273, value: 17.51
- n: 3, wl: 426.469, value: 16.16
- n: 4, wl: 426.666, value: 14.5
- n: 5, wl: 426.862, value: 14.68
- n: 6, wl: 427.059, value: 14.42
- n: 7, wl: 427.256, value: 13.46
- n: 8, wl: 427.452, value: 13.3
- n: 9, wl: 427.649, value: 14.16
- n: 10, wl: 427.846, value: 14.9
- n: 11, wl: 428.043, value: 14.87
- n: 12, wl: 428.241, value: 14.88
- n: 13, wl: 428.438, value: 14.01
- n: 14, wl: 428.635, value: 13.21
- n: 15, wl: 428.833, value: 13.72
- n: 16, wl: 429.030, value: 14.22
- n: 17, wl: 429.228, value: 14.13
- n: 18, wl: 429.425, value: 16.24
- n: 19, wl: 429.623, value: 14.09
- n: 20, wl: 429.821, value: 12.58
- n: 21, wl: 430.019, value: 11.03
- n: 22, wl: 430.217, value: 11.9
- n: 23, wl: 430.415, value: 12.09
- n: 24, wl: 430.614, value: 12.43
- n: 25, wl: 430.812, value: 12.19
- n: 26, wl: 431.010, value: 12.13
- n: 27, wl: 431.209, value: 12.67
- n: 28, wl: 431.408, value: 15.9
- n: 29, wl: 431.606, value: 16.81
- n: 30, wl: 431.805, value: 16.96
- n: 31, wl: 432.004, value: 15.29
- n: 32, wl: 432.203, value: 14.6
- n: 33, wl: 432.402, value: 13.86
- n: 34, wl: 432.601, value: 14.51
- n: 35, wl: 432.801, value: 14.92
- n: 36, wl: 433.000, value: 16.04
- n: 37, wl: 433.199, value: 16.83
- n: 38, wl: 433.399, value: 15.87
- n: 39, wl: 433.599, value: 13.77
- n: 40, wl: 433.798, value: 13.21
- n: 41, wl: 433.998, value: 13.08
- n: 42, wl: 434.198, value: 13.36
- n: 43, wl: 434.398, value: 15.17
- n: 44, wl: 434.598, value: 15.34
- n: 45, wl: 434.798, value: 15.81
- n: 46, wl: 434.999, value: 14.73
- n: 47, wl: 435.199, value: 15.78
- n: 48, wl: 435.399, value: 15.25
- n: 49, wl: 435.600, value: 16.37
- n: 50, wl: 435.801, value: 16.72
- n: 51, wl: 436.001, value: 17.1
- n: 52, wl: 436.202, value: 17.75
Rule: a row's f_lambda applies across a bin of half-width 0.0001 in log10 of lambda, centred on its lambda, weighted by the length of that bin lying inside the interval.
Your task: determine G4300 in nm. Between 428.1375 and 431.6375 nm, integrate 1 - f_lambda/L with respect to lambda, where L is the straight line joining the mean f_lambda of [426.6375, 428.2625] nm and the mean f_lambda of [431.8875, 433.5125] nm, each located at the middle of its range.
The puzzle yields 0.29 nm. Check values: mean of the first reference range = 14.3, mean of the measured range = 13.5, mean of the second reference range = 15.2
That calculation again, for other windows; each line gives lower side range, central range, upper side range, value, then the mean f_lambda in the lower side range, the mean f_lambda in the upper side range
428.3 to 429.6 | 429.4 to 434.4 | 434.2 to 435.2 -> 0.21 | 14.3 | 15.1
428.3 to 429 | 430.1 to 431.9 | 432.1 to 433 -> 0.08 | 13.8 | 14.6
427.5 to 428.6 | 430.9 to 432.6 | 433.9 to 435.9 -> 0.01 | 14.4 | 15.2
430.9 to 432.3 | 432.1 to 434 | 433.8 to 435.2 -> 0.00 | 14.9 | 14.6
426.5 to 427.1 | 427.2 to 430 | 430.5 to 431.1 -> -0.09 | 14.7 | 12.2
